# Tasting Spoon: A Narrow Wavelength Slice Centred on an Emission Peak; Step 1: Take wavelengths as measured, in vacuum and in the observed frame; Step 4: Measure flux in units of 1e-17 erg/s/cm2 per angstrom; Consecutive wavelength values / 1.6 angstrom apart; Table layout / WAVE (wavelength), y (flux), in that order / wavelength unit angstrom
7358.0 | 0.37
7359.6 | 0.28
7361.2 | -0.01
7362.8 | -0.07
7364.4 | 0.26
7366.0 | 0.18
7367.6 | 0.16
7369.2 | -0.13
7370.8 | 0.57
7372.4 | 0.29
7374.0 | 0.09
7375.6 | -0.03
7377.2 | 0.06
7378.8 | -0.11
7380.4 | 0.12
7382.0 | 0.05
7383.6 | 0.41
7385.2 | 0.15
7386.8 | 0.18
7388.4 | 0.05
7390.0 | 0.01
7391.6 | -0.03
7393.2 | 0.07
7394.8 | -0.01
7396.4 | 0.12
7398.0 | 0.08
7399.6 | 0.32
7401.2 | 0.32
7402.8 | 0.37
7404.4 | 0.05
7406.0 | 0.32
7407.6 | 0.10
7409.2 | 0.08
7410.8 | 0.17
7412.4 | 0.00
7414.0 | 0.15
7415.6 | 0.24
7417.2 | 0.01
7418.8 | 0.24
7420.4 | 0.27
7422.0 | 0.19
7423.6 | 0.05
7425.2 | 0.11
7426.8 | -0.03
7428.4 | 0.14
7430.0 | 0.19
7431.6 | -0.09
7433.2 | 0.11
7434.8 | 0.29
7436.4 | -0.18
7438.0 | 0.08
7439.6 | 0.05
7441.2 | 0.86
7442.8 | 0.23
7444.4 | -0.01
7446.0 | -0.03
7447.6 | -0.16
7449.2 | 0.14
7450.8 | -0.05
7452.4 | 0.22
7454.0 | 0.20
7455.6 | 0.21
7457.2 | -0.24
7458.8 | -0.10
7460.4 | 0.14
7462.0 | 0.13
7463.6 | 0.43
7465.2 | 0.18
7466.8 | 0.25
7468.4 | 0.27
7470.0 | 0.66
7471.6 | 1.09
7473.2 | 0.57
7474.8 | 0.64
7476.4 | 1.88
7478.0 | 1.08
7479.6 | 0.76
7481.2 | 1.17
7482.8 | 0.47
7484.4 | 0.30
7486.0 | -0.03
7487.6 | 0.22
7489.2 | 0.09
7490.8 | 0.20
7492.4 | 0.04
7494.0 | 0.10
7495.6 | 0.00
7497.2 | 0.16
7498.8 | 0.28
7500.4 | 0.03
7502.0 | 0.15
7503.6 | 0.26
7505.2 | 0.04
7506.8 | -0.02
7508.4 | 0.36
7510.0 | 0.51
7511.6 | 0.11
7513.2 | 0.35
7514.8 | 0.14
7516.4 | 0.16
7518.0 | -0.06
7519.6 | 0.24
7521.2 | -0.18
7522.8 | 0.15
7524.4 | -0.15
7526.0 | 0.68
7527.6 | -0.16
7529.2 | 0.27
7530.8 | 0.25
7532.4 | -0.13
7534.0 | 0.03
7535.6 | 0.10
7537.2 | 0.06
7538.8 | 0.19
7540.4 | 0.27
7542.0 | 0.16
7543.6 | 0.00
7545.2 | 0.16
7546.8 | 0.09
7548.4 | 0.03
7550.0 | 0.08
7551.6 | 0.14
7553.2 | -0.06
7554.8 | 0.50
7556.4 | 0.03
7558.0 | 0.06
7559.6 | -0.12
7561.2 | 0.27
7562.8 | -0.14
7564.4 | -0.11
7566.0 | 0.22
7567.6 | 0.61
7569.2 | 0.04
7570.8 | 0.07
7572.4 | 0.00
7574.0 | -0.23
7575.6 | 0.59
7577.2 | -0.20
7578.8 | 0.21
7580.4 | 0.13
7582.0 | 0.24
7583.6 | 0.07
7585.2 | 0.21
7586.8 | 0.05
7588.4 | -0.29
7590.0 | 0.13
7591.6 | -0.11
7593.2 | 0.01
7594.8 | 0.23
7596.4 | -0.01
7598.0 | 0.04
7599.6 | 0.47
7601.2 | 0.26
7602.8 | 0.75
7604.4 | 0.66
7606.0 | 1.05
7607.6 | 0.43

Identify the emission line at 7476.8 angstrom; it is [O II] 3727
